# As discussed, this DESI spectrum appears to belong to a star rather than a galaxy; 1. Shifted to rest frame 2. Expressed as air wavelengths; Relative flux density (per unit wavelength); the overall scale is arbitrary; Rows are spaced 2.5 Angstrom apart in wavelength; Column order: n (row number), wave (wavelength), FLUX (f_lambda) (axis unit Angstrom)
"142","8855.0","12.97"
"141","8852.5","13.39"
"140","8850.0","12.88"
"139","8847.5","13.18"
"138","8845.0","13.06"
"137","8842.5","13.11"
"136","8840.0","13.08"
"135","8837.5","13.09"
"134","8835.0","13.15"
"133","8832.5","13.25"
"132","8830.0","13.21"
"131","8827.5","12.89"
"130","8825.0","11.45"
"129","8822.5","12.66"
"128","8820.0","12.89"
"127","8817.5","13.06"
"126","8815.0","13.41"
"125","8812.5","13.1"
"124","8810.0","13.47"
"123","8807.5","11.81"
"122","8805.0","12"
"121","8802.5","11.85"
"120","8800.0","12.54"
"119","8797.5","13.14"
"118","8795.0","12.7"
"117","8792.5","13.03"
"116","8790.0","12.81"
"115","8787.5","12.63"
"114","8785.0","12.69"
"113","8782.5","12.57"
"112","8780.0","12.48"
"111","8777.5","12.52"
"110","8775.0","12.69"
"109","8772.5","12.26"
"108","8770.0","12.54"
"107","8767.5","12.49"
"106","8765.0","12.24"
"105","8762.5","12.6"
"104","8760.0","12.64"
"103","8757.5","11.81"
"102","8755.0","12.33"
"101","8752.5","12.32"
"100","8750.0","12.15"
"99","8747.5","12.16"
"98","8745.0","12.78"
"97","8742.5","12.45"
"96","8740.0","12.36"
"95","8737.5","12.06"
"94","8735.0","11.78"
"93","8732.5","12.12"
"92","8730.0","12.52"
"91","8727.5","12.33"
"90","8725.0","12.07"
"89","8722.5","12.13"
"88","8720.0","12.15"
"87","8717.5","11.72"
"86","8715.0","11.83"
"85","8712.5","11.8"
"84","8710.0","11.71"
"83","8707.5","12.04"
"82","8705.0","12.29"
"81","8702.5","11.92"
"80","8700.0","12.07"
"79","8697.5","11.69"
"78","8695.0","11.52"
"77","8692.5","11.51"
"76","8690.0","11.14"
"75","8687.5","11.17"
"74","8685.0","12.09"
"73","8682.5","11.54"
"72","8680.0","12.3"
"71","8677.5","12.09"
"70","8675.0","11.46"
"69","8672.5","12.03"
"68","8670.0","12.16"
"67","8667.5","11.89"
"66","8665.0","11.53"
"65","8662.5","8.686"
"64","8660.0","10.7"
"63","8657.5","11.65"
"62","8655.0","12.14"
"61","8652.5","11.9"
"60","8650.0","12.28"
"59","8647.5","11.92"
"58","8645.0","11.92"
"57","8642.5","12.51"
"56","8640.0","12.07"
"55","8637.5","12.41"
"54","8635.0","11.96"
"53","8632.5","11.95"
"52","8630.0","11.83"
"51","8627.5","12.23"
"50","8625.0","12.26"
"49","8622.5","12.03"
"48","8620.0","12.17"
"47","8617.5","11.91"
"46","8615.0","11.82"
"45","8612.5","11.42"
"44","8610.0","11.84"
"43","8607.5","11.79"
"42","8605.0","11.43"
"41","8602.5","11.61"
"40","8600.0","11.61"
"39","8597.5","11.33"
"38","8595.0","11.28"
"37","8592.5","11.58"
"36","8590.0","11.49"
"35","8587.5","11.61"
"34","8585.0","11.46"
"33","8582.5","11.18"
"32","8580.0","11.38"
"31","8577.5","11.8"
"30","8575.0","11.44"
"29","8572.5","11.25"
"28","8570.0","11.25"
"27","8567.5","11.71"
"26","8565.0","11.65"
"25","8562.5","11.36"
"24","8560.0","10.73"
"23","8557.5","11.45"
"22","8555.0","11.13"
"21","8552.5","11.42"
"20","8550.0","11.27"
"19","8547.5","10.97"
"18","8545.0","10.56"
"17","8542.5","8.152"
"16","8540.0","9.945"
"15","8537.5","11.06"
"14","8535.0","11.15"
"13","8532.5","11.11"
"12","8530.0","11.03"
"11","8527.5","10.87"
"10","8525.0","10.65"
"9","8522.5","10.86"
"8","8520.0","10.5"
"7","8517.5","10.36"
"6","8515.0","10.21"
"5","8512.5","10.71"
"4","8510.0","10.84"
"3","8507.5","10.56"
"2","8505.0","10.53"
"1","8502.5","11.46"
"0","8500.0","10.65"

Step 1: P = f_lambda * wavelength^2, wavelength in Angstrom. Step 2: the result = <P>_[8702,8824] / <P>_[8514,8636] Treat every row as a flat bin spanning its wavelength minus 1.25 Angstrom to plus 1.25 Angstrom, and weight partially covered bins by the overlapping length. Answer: 1.15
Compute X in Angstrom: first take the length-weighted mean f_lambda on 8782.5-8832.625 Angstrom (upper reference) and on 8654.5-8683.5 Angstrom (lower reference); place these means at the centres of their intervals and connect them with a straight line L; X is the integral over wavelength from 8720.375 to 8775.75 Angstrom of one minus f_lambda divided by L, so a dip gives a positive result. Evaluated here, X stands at -0.51 Angstrom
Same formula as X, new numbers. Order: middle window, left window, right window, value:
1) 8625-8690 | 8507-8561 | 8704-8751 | -0.91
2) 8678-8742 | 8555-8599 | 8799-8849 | 1.27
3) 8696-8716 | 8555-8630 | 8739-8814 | 0.39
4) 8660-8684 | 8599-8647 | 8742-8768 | 1.21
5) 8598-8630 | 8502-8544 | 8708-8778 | -1.63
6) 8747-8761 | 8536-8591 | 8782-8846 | 0.18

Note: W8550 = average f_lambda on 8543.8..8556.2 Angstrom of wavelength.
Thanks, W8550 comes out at 11.1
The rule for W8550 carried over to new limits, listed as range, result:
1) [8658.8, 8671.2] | 11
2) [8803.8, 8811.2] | 12.4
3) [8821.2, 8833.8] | 12.7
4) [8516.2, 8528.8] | 10.6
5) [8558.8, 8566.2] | 11.2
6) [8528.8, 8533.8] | 11.1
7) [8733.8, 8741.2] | 12.1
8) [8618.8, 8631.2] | 12.1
